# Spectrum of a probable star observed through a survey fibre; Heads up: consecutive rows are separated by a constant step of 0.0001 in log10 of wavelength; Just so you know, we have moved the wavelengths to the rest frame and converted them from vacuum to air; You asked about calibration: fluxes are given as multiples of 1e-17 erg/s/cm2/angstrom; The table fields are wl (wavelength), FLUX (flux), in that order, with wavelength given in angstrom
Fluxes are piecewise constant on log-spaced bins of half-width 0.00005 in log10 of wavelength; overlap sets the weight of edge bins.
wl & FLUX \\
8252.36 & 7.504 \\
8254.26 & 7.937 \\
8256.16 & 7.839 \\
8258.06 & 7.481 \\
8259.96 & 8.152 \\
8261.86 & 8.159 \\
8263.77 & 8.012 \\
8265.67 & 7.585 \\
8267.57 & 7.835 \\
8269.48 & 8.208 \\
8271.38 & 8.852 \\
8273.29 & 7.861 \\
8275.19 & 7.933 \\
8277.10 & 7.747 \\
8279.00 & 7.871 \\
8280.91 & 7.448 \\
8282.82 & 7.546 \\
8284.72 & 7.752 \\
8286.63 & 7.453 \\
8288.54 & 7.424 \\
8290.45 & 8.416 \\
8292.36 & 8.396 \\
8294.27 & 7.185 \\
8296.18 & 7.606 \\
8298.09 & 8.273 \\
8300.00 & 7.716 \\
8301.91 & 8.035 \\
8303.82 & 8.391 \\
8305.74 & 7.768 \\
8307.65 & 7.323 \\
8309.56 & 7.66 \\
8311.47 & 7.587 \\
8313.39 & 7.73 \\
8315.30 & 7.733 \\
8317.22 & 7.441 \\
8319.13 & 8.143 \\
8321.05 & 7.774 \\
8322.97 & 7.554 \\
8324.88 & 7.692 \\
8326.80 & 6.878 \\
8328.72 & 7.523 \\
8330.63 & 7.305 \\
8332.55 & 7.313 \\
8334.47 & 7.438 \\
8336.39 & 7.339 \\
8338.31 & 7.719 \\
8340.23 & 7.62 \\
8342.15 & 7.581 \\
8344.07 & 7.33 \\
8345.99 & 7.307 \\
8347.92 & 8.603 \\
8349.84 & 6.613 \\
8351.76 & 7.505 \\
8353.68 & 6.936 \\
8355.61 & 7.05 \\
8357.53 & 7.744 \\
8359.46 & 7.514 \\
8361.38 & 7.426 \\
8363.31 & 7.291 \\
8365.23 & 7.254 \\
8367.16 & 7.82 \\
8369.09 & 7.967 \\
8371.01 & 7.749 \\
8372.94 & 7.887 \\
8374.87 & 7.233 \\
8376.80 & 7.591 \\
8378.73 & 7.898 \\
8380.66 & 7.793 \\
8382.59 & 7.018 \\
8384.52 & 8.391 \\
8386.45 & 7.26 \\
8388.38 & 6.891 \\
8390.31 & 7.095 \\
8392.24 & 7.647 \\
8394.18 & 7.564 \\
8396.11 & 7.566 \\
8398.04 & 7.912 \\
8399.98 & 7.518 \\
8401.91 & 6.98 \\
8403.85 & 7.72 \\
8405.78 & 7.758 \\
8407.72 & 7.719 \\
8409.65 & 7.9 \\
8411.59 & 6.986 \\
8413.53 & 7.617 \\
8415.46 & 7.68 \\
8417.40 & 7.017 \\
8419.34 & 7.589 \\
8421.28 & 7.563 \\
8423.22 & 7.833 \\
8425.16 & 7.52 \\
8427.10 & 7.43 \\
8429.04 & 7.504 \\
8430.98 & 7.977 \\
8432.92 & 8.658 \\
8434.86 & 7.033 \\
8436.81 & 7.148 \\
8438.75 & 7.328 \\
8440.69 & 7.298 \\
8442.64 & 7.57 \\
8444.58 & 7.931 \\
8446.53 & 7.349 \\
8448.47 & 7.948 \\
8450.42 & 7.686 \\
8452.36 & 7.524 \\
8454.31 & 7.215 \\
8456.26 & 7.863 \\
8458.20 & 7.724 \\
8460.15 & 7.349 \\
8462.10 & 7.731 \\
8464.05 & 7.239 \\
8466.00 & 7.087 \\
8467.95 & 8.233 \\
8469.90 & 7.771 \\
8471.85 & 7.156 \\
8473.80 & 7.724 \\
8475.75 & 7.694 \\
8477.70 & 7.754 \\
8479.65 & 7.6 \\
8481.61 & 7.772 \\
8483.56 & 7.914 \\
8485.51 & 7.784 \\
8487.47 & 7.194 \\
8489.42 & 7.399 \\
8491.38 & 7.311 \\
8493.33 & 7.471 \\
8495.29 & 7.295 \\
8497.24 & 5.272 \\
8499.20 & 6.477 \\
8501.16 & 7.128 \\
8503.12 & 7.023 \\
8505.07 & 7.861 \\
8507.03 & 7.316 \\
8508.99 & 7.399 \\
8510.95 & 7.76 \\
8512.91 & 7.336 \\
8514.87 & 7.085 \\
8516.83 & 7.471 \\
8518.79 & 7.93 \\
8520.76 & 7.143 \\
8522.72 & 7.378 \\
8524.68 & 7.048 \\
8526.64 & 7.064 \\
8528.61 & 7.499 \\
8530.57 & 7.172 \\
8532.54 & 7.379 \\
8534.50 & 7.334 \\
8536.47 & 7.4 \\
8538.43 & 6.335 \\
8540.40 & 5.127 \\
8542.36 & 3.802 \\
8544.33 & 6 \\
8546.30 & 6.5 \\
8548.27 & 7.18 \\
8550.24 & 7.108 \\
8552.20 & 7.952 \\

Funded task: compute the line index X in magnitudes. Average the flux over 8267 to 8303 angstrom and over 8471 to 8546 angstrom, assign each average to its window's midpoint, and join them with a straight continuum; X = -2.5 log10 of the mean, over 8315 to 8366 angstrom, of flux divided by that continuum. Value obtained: 0.03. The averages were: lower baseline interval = 7.87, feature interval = 7.46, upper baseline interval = 7.12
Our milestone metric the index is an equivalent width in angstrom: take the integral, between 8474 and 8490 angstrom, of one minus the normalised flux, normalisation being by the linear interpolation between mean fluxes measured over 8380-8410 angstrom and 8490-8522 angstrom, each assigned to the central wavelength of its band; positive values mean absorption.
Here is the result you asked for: -0.8 angstrom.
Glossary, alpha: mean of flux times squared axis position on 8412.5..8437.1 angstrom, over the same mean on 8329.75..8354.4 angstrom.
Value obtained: 1.0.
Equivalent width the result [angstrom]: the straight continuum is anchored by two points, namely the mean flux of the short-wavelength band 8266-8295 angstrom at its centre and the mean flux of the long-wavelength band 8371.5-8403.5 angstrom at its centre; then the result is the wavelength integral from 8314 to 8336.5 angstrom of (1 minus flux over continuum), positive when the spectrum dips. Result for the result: 0.58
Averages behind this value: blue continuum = 7.86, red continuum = 7.52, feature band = 7.52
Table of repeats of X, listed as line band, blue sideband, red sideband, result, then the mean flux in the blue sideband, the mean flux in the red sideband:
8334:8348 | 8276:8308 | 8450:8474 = 0.02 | 7.79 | 7.55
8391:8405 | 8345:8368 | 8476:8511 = -0.02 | 7.42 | 7.31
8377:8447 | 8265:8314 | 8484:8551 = -0.02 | 7.83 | 7.01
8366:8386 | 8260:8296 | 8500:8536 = -0.01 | 7.87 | 7.35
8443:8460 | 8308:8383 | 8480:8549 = -0.06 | 7.53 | 7.05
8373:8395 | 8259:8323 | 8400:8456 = 0.02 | 7.84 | 7.56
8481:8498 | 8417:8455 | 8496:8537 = 0.01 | 7.57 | 7.21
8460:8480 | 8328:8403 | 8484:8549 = -0.06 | 7.49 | 7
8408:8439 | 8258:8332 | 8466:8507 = -0.01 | 7.78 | 7.38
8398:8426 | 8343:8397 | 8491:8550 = -0.03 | 7.5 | 6.95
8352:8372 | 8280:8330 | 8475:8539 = 0.02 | 7.71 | 7.31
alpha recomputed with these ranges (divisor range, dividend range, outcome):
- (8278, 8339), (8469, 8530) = 1.00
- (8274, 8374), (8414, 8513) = 1.01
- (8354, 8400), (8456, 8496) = 1.03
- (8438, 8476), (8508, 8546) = 0.93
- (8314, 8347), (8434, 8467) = 1.02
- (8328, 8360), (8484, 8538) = 1.01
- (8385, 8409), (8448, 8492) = 1.03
